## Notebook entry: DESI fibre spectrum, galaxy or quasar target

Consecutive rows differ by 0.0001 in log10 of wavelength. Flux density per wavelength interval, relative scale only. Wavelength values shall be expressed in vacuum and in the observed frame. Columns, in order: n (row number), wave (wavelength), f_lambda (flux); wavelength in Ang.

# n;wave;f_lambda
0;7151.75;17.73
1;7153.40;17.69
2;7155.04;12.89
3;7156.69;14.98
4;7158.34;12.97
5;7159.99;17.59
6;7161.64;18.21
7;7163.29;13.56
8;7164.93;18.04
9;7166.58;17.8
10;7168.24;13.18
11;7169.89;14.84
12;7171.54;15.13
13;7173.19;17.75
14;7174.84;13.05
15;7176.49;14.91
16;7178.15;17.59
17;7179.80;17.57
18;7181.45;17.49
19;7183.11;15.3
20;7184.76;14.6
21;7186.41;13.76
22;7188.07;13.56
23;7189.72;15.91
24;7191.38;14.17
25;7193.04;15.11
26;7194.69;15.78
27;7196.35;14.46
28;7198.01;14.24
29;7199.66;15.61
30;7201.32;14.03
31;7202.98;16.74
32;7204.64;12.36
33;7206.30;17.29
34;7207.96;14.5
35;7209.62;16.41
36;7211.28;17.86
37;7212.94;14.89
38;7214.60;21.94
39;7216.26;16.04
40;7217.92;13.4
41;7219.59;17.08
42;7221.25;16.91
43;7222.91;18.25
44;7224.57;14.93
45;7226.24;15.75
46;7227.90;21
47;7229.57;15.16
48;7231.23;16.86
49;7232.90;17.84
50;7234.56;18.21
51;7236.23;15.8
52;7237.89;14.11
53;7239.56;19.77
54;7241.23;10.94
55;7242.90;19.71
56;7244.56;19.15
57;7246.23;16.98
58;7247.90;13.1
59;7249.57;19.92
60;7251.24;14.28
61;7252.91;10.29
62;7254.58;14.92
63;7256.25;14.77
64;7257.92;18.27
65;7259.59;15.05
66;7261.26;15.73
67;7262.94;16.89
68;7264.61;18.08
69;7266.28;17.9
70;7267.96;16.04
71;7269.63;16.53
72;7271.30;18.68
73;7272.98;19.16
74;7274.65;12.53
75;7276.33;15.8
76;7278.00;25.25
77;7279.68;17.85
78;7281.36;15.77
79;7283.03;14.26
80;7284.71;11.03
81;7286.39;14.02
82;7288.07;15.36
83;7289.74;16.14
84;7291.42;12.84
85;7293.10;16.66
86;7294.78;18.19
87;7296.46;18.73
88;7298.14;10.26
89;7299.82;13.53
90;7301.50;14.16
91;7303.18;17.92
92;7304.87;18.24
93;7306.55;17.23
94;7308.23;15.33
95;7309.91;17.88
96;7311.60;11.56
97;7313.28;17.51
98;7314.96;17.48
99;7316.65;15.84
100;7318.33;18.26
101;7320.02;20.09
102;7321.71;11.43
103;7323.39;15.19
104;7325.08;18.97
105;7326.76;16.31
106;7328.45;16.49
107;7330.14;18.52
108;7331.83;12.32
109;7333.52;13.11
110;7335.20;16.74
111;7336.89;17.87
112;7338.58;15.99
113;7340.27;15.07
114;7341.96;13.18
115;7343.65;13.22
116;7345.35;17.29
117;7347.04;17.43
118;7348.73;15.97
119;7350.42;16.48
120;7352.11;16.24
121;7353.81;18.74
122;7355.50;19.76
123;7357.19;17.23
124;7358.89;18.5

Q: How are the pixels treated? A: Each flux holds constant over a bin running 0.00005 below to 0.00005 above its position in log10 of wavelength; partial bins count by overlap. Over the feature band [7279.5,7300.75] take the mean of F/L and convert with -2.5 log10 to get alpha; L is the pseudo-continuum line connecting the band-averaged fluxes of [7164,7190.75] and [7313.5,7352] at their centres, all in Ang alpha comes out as 0.076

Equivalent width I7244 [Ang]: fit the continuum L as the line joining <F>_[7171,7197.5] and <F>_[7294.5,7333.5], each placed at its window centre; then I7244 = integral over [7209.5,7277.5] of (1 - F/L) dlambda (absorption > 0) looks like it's -3.8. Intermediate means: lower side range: 15.4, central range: 16.6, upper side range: 16.1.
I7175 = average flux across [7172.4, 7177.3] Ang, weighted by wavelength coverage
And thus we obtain 15.2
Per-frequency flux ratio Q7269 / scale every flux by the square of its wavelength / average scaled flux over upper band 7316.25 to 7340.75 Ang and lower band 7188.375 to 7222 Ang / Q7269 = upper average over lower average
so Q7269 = 1.07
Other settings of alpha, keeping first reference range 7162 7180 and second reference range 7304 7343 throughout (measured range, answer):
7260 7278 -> -0.07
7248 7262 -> 0.05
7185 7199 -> 0.08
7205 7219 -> -0.04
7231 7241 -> -0.06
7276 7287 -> -0.02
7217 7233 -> -0.05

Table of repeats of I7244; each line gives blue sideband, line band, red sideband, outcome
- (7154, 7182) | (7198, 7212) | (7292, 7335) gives 0.3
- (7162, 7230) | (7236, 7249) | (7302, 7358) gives -0.2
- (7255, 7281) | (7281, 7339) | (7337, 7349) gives 1.8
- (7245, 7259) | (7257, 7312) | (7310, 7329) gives -1.1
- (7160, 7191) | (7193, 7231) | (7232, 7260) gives -0.5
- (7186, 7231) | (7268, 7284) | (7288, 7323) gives -1.3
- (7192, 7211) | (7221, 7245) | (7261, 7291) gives -1.8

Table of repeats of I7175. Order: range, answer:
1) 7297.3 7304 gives 14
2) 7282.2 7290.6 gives 14.2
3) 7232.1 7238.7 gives 16.5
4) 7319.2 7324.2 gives 15.6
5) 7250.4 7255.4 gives 13.2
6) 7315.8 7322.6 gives 16.4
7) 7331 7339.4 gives 15.2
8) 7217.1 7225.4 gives 16.1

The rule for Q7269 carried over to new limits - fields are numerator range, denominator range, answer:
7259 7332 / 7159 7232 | 1.05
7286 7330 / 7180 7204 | 1.10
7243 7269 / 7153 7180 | 1.06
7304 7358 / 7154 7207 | 1.11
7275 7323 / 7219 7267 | 0.99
